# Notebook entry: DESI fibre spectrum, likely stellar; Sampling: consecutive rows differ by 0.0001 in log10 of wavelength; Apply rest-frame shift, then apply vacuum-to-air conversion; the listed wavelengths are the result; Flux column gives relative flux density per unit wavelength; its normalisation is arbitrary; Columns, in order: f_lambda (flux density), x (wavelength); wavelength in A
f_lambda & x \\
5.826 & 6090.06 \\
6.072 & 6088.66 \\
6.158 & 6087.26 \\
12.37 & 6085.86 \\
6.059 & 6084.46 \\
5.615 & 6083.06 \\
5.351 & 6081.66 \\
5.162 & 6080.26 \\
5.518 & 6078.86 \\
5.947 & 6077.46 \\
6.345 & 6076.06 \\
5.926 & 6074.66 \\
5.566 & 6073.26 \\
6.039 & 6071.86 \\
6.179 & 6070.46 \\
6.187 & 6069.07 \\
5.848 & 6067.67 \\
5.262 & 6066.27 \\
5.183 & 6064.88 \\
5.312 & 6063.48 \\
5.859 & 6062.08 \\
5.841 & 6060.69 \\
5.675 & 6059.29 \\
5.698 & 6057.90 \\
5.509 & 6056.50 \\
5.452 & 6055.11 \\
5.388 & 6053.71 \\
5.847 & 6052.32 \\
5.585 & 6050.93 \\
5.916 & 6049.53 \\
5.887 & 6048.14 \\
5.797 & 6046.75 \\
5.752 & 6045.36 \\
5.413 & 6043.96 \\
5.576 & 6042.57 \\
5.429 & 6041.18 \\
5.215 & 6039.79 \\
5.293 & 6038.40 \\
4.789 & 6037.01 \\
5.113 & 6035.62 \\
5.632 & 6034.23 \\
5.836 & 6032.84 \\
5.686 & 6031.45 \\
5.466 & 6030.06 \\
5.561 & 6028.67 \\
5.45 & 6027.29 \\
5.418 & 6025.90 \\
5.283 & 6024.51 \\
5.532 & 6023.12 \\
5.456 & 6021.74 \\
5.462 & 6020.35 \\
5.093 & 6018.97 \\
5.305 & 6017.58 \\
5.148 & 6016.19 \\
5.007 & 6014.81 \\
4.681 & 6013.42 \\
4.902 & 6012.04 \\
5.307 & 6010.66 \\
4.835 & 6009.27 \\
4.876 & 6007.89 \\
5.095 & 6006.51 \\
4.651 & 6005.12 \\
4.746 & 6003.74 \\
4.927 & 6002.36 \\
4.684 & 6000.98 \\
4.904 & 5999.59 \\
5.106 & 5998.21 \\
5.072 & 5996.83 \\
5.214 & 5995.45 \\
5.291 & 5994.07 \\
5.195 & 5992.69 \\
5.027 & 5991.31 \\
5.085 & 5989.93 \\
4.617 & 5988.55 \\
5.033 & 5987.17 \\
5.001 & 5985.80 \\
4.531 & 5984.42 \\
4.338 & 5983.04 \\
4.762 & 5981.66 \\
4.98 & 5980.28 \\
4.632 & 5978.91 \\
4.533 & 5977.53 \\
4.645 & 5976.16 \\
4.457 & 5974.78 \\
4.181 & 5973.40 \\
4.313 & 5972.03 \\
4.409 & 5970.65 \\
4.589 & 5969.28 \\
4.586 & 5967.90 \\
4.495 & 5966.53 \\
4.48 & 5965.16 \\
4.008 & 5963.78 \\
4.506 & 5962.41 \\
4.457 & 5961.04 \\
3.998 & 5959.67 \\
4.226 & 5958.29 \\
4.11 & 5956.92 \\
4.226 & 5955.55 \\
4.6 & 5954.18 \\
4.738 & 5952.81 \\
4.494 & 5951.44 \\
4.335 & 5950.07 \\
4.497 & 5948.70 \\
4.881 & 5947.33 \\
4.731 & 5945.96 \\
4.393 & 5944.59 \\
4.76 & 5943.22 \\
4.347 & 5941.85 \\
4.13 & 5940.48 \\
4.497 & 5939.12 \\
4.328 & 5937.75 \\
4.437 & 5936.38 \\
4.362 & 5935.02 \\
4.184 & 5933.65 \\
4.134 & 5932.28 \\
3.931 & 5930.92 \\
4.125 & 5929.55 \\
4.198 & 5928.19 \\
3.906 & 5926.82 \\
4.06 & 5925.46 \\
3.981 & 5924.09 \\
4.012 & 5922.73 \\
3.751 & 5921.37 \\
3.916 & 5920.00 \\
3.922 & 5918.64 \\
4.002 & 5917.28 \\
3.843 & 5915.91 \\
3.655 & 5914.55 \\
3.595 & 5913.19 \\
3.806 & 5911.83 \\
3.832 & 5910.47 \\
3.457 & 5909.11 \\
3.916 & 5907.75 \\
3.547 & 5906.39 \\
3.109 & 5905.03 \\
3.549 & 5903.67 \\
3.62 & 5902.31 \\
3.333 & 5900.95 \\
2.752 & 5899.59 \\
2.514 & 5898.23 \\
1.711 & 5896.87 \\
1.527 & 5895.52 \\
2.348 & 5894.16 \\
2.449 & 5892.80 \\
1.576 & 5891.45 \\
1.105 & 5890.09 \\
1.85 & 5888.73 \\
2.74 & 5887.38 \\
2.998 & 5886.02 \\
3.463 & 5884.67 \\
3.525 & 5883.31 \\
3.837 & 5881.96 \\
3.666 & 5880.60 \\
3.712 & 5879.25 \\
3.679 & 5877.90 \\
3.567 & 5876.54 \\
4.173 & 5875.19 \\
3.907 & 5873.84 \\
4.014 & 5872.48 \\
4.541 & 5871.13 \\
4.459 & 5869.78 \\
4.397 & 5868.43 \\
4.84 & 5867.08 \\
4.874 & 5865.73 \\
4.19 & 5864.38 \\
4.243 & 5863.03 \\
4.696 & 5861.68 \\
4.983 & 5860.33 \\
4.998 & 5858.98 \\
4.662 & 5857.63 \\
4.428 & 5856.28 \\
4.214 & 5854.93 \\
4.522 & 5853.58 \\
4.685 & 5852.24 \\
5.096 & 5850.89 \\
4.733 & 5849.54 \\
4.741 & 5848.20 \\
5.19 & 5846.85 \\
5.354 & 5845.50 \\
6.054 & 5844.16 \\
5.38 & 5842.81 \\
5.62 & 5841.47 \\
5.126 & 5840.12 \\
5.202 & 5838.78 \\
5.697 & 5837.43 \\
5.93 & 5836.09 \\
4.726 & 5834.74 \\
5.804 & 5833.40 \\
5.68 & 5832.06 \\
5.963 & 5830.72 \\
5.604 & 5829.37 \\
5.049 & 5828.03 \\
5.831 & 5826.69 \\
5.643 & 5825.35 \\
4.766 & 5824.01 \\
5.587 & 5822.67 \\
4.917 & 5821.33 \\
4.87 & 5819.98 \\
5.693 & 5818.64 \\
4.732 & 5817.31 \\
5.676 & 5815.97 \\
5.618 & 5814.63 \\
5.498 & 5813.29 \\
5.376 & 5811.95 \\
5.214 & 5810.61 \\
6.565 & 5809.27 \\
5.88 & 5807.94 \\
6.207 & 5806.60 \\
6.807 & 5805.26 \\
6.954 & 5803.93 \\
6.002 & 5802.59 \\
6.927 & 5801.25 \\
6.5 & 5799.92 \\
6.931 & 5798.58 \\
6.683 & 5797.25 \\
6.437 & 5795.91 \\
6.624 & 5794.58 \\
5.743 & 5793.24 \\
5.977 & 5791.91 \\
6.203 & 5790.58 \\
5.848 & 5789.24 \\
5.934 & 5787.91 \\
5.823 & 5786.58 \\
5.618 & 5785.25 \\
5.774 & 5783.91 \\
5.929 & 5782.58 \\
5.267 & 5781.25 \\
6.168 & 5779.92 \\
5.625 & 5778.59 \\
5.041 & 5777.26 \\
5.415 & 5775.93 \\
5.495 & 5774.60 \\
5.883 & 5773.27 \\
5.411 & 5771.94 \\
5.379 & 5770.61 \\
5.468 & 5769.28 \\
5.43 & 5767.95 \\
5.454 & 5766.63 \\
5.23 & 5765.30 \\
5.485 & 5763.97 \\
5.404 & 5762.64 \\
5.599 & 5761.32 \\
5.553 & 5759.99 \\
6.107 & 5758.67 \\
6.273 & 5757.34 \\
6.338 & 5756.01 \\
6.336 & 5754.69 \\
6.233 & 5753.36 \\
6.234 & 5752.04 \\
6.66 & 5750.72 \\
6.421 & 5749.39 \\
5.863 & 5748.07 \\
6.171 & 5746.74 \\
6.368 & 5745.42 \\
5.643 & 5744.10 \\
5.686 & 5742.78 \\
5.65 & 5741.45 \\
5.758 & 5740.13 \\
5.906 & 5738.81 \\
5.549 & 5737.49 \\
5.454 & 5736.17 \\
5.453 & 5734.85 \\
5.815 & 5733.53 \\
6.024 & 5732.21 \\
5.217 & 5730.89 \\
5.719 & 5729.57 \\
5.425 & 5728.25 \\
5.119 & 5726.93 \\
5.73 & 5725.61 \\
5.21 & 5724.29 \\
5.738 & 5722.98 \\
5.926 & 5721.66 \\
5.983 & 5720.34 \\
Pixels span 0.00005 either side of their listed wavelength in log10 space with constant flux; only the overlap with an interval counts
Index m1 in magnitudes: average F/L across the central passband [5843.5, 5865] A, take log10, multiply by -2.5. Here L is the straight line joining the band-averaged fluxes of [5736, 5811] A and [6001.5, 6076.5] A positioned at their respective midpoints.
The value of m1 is 0.204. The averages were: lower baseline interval 5.95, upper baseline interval 5.45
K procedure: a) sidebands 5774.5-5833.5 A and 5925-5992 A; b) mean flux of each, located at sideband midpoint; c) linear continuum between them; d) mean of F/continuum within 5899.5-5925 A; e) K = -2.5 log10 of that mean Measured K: 0.30 mag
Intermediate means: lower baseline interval 5.82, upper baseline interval 4.46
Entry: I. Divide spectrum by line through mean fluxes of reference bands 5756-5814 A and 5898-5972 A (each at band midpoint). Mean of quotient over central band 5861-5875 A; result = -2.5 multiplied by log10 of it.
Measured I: 0.114 mag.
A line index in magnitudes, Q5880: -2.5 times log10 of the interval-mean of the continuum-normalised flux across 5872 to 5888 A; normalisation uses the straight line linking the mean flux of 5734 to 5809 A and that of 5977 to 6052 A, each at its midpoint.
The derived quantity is 0.48 mag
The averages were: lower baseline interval 5.94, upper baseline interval 5.17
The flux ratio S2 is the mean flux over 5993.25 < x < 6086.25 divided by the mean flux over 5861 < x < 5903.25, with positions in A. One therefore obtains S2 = 1.6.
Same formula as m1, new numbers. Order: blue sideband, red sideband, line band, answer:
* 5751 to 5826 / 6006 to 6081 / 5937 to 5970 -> 0.26 mag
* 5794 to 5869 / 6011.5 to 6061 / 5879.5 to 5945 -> 0.47 mag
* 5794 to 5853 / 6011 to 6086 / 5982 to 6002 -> 0.14 mag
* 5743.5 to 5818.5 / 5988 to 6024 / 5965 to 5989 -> 0.13 mag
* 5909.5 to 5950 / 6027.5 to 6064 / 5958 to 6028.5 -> 0.02 mag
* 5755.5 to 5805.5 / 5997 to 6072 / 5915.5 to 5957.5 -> 0.29 mag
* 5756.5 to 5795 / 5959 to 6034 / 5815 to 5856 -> 0.04 mag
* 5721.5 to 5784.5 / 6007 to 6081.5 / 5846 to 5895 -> 0.40 mag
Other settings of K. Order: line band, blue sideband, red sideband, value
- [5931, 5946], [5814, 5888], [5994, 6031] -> 0.14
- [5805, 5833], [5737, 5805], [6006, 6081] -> 0.06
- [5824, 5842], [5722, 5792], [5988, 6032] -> 0.01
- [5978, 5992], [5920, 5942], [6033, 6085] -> -0.01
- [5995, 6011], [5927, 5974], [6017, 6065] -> 0.02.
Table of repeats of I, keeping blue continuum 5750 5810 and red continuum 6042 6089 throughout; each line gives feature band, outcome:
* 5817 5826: 0.15 mag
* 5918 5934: 0.43 mag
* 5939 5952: 0.30 mag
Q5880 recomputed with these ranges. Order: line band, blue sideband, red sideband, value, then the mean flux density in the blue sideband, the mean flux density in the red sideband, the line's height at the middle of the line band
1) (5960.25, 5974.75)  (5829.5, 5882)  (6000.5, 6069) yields 0.17 mag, 4.78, 5.37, 5.15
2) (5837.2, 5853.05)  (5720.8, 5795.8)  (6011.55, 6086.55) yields 0.10 mag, 5.77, 5.67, 5.74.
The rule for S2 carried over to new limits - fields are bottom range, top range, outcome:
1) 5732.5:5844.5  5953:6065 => 0.87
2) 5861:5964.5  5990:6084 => 1.42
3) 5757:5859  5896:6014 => 0.77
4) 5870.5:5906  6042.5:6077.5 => 1.88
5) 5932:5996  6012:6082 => 1.22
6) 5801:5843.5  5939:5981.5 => 0.79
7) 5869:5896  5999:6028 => 1.60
